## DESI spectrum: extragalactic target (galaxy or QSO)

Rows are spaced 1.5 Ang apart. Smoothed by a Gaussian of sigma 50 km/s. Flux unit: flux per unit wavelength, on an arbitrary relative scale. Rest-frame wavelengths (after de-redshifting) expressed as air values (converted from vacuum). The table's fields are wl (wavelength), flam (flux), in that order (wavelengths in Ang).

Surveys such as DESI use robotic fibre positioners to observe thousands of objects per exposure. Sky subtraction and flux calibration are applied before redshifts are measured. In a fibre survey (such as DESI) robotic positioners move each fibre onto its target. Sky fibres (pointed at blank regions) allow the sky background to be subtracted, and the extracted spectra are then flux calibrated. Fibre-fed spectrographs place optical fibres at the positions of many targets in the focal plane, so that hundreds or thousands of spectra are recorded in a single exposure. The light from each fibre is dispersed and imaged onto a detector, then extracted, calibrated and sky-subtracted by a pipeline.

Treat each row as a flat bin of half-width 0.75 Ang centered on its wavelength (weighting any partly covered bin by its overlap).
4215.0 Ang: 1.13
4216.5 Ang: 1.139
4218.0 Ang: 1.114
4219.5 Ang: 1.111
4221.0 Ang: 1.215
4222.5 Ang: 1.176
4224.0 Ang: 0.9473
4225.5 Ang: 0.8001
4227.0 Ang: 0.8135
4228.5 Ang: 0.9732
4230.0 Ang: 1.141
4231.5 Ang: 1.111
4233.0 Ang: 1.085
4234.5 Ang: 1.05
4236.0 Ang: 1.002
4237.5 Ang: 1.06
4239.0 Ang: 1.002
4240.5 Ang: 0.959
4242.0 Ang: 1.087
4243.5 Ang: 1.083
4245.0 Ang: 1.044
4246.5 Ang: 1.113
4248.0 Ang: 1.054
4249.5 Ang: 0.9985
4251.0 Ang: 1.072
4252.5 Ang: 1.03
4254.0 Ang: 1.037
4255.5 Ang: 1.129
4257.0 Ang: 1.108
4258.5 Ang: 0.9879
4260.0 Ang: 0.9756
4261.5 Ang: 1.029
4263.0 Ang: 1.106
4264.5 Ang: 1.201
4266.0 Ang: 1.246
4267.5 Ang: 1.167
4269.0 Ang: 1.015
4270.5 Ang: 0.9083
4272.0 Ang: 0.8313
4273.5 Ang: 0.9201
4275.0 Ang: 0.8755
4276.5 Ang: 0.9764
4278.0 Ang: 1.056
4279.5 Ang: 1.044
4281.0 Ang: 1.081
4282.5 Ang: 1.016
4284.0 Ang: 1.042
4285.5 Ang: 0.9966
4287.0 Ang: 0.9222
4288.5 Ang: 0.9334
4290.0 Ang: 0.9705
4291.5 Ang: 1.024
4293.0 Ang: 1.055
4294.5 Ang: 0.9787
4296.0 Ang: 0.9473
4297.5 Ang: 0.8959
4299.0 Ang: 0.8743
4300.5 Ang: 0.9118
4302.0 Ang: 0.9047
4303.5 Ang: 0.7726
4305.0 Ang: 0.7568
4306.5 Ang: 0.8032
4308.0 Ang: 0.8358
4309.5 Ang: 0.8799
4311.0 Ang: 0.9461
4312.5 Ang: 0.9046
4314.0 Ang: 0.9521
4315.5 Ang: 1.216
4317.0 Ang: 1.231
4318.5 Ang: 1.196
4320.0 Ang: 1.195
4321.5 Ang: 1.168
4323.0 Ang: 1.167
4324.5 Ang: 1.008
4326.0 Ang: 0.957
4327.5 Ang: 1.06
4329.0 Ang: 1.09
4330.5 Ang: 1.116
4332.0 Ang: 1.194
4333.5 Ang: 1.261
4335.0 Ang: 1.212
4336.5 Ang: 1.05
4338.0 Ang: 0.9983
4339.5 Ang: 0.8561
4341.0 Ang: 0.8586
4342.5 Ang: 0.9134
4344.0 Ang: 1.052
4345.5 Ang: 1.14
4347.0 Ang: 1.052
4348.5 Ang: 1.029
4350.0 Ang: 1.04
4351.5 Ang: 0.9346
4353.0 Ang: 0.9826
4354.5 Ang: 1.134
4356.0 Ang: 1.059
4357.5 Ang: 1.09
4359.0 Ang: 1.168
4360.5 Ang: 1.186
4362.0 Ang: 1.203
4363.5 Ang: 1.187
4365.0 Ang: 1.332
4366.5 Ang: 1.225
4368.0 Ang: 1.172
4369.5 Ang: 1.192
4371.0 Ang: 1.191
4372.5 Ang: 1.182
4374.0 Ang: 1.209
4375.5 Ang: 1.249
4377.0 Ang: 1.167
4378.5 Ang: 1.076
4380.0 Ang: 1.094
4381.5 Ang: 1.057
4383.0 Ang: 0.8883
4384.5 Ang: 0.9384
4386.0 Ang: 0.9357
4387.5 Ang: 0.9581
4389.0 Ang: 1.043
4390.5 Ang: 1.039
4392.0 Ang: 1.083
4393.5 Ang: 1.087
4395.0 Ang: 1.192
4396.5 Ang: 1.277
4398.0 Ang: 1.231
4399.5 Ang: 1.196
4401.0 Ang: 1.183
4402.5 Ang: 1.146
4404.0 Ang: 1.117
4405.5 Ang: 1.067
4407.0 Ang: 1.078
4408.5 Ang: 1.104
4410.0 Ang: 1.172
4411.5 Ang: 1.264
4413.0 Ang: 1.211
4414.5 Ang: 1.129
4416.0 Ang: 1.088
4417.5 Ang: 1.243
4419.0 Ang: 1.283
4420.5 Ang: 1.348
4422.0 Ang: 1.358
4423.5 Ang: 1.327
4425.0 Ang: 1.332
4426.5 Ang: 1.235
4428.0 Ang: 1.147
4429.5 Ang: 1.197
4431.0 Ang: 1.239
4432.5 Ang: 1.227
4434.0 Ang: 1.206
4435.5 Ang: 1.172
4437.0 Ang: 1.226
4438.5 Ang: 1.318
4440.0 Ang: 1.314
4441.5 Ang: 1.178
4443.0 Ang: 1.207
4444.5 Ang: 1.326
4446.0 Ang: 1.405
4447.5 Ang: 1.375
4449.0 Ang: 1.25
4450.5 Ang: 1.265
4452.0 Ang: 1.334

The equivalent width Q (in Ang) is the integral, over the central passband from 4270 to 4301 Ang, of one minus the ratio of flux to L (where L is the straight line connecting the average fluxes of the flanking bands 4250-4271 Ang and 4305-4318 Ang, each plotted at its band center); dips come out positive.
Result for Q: 1.6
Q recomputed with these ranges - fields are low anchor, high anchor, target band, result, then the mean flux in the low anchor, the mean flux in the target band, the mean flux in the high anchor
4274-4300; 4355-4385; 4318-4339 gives -1.0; 0.98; 1.12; 1.14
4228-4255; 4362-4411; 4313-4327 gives -0.3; 1.05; 1.12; 1.13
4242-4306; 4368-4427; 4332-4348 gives 0.5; 1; 1.05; 1.15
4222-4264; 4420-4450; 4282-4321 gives 4.9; 1.03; 0.969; 1.27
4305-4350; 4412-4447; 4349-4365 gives -0.1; 1.04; 1.11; 1.25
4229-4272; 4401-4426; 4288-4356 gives 6.8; 1.06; 1.01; 1.2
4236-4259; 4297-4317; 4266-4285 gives -0.4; 1.05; 1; 0.909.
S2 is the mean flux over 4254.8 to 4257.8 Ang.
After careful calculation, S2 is 1.12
